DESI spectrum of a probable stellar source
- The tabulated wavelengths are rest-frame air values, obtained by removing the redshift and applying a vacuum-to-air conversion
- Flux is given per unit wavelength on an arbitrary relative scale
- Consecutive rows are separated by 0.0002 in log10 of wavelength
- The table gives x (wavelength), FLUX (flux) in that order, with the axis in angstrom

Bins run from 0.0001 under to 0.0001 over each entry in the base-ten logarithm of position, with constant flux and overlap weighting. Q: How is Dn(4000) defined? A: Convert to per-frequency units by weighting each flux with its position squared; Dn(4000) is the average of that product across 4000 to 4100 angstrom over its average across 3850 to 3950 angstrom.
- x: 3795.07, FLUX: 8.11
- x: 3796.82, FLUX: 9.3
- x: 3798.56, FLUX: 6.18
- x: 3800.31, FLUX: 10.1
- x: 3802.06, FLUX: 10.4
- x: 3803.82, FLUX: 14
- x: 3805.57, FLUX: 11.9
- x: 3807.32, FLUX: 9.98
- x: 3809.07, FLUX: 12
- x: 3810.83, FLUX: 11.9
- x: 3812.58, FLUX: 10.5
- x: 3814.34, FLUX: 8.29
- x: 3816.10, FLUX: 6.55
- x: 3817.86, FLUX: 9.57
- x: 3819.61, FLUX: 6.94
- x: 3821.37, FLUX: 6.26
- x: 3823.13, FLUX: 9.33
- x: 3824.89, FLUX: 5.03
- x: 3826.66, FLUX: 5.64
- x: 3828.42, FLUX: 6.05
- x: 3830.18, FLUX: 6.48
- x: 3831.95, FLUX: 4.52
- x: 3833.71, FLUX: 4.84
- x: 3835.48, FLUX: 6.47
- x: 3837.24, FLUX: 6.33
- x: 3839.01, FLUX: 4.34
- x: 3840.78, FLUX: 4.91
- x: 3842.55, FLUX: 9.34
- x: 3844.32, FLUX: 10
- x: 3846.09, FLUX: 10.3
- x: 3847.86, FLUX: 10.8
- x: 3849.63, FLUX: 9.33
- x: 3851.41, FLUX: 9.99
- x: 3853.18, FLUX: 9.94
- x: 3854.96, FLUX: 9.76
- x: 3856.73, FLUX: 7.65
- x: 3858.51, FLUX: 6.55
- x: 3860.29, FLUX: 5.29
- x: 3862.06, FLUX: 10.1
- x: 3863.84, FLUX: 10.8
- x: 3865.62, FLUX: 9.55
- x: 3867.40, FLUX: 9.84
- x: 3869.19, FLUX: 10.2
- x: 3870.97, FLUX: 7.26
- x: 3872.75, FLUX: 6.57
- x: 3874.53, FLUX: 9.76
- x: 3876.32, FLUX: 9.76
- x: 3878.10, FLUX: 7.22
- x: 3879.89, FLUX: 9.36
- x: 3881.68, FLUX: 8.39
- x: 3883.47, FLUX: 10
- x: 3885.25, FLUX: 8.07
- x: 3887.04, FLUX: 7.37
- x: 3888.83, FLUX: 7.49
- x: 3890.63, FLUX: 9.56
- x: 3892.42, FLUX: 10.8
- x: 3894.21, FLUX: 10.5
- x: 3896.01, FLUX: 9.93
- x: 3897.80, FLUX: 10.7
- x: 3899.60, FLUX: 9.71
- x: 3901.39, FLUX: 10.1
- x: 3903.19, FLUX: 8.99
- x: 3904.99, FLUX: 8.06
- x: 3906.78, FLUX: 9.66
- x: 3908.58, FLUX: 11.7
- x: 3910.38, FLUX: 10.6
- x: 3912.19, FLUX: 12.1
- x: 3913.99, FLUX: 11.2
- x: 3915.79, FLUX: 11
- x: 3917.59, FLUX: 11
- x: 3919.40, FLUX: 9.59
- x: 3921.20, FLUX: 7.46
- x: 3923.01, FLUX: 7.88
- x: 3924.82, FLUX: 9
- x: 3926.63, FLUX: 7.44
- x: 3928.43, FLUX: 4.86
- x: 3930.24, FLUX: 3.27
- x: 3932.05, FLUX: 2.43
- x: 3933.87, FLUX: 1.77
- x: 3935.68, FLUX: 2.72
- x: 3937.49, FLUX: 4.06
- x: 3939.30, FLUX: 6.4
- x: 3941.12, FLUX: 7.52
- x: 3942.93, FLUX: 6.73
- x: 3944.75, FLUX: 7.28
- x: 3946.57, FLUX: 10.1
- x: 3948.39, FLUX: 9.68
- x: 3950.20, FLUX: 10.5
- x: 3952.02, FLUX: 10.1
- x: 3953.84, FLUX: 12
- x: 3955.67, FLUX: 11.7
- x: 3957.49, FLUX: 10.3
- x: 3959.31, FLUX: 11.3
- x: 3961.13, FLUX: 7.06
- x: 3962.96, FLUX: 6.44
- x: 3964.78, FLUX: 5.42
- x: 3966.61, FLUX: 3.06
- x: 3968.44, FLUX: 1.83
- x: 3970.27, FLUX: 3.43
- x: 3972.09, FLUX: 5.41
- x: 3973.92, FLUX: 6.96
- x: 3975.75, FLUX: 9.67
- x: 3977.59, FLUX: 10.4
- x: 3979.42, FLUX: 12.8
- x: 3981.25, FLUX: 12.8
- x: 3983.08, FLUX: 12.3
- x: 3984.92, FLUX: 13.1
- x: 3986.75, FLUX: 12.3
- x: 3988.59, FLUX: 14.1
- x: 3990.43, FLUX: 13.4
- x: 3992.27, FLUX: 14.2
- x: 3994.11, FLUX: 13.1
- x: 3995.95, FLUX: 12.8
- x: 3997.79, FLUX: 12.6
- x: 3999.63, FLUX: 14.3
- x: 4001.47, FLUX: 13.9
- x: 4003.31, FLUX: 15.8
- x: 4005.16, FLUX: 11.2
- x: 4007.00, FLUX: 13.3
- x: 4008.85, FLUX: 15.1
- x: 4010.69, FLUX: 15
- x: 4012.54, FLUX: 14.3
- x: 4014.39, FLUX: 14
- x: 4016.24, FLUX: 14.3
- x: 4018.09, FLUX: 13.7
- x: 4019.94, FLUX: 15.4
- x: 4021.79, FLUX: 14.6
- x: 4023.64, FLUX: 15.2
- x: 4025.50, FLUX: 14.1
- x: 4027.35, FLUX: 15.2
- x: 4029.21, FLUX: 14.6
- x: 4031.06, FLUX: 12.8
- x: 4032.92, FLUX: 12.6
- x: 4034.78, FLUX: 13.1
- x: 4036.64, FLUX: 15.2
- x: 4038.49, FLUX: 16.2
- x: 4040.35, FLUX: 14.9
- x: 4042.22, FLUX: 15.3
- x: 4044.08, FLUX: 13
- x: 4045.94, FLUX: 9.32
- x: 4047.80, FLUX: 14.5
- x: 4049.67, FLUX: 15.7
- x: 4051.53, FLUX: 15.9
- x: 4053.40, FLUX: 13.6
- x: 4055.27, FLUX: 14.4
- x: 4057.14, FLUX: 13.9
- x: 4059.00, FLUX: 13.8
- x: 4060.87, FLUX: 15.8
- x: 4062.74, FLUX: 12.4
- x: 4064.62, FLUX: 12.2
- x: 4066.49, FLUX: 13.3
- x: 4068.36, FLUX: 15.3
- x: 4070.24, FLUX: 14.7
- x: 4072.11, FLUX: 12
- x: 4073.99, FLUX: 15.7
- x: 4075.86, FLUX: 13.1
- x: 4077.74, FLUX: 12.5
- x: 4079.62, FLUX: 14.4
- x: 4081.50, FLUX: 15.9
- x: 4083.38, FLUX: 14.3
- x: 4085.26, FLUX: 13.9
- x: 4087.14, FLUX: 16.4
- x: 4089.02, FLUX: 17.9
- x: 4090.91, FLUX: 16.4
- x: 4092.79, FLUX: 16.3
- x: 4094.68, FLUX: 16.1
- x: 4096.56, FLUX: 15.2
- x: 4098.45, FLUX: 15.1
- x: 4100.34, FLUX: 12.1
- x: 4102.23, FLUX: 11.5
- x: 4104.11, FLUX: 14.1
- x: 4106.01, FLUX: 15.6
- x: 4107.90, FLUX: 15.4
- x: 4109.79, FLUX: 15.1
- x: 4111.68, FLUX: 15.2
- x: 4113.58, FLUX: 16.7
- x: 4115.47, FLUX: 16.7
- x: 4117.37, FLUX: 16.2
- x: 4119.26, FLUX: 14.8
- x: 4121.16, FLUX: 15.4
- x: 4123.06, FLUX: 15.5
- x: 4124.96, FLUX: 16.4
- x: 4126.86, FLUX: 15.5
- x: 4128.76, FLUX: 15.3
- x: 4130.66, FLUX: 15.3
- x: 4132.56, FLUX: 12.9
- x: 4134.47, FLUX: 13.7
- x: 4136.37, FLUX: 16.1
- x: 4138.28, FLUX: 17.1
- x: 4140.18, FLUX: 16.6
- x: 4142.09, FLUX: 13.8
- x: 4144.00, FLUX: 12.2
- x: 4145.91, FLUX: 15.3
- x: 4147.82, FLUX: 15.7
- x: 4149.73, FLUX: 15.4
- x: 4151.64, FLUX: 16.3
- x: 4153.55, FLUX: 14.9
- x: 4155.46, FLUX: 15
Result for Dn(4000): 1.84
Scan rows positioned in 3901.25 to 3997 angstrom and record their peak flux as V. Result 14.2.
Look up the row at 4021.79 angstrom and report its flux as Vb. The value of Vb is 14.6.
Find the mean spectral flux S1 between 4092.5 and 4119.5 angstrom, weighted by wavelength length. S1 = 15.1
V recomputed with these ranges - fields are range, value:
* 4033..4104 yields 17.9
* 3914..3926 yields 11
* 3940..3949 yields 10.1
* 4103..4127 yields 16.7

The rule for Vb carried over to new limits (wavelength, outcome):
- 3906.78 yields 9.66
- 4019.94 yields 15.4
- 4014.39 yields 14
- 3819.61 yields 6.94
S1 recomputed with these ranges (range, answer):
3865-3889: 8.66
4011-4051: 14.2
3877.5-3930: 9.24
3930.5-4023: 10.2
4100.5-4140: 15.2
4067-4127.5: 15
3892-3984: 8.37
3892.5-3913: 10.2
